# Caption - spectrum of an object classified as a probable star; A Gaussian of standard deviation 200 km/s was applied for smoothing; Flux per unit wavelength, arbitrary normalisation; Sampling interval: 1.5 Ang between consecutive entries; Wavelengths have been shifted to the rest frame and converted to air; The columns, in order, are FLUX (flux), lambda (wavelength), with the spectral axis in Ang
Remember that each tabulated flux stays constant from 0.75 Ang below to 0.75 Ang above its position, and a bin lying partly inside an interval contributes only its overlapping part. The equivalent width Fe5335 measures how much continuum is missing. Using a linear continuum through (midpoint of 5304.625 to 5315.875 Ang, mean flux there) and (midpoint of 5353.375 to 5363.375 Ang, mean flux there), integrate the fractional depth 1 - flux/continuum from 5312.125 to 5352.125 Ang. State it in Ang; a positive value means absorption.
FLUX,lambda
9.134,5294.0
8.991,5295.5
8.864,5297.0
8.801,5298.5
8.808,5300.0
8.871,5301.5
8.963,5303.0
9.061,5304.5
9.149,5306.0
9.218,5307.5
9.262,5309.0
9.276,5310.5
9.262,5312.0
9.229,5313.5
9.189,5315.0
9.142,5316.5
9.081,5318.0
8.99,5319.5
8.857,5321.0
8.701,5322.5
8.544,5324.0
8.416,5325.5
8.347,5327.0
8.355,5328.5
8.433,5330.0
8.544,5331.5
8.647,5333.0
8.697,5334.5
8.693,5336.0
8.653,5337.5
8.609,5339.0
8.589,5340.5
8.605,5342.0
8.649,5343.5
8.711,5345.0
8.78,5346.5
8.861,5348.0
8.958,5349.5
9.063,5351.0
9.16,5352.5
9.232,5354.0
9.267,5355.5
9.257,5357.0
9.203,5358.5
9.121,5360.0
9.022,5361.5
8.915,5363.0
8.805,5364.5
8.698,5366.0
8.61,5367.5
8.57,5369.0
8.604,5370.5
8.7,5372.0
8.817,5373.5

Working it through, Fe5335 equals 1.88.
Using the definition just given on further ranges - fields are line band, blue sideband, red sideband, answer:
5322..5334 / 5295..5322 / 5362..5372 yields 0.59 Ang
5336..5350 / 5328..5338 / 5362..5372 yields -0.15 Ang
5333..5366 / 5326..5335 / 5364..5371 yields -1.19 Ang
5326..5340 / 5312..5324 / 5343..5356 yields 0.68 Ang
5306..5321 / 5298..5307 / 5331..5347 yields -0.51 Ang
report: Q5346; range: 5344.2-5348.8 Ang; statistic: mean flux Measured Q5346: 8.78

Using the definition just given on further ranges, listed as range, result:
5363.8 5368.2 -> 8.7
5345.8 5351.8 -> 8.92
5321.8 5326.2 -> 8.55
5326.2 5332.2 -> 8.42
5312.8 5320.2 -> 9.13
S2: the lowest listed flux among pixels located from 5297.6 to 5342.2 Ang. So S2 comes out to 8.347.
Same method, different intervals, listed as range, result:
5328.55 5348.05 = 8.433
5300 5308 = 8.808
